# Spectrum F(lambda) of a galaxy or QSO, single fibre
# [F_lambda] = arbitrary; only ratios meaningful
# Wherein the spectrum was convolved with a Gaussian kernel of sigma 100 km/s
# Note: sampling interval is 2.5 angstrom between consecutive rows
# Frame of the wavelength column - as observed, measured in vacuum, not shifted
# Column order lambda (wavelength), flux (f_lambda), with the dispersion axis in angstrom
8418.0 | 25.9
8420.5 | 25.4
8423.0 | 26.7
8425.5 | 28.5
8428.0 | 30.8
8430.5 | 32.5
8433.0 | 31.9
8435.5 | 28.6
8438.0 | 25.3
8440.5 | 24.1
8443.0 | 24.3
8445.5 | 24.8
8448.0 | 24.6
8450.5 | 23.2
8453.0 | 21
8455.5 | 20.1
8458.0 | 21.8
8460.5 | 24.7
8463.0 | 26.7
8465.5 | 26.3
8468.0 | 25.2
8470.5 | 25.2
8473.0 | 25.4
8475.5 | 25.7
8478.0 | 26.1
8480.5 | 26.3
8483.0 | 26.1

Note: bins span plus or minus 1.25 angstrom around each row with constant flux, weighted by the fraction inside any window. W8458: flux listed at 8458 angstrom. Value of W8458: 21.8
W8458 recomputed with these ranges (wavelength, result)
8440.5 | 24.1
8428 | 30.8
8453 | 21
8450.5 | 23.2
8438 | 25.3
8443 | 24.3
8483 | 26.1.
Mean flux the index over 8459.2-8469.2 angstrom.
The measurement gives 25.7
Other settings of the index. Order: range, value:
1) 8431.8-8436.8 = 30.2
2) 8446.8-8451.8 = 23.9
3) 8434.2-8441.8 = 26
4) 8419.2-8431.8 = 28.8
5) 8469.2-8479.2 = 25.6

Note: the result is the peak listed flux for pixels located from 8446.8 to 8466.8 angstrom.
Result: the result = 26.7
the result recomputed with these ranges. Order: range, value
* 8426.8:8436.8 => 32.5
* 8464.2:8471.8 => 26.3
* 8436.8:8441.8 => 25.3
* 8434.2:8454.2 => 28.6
